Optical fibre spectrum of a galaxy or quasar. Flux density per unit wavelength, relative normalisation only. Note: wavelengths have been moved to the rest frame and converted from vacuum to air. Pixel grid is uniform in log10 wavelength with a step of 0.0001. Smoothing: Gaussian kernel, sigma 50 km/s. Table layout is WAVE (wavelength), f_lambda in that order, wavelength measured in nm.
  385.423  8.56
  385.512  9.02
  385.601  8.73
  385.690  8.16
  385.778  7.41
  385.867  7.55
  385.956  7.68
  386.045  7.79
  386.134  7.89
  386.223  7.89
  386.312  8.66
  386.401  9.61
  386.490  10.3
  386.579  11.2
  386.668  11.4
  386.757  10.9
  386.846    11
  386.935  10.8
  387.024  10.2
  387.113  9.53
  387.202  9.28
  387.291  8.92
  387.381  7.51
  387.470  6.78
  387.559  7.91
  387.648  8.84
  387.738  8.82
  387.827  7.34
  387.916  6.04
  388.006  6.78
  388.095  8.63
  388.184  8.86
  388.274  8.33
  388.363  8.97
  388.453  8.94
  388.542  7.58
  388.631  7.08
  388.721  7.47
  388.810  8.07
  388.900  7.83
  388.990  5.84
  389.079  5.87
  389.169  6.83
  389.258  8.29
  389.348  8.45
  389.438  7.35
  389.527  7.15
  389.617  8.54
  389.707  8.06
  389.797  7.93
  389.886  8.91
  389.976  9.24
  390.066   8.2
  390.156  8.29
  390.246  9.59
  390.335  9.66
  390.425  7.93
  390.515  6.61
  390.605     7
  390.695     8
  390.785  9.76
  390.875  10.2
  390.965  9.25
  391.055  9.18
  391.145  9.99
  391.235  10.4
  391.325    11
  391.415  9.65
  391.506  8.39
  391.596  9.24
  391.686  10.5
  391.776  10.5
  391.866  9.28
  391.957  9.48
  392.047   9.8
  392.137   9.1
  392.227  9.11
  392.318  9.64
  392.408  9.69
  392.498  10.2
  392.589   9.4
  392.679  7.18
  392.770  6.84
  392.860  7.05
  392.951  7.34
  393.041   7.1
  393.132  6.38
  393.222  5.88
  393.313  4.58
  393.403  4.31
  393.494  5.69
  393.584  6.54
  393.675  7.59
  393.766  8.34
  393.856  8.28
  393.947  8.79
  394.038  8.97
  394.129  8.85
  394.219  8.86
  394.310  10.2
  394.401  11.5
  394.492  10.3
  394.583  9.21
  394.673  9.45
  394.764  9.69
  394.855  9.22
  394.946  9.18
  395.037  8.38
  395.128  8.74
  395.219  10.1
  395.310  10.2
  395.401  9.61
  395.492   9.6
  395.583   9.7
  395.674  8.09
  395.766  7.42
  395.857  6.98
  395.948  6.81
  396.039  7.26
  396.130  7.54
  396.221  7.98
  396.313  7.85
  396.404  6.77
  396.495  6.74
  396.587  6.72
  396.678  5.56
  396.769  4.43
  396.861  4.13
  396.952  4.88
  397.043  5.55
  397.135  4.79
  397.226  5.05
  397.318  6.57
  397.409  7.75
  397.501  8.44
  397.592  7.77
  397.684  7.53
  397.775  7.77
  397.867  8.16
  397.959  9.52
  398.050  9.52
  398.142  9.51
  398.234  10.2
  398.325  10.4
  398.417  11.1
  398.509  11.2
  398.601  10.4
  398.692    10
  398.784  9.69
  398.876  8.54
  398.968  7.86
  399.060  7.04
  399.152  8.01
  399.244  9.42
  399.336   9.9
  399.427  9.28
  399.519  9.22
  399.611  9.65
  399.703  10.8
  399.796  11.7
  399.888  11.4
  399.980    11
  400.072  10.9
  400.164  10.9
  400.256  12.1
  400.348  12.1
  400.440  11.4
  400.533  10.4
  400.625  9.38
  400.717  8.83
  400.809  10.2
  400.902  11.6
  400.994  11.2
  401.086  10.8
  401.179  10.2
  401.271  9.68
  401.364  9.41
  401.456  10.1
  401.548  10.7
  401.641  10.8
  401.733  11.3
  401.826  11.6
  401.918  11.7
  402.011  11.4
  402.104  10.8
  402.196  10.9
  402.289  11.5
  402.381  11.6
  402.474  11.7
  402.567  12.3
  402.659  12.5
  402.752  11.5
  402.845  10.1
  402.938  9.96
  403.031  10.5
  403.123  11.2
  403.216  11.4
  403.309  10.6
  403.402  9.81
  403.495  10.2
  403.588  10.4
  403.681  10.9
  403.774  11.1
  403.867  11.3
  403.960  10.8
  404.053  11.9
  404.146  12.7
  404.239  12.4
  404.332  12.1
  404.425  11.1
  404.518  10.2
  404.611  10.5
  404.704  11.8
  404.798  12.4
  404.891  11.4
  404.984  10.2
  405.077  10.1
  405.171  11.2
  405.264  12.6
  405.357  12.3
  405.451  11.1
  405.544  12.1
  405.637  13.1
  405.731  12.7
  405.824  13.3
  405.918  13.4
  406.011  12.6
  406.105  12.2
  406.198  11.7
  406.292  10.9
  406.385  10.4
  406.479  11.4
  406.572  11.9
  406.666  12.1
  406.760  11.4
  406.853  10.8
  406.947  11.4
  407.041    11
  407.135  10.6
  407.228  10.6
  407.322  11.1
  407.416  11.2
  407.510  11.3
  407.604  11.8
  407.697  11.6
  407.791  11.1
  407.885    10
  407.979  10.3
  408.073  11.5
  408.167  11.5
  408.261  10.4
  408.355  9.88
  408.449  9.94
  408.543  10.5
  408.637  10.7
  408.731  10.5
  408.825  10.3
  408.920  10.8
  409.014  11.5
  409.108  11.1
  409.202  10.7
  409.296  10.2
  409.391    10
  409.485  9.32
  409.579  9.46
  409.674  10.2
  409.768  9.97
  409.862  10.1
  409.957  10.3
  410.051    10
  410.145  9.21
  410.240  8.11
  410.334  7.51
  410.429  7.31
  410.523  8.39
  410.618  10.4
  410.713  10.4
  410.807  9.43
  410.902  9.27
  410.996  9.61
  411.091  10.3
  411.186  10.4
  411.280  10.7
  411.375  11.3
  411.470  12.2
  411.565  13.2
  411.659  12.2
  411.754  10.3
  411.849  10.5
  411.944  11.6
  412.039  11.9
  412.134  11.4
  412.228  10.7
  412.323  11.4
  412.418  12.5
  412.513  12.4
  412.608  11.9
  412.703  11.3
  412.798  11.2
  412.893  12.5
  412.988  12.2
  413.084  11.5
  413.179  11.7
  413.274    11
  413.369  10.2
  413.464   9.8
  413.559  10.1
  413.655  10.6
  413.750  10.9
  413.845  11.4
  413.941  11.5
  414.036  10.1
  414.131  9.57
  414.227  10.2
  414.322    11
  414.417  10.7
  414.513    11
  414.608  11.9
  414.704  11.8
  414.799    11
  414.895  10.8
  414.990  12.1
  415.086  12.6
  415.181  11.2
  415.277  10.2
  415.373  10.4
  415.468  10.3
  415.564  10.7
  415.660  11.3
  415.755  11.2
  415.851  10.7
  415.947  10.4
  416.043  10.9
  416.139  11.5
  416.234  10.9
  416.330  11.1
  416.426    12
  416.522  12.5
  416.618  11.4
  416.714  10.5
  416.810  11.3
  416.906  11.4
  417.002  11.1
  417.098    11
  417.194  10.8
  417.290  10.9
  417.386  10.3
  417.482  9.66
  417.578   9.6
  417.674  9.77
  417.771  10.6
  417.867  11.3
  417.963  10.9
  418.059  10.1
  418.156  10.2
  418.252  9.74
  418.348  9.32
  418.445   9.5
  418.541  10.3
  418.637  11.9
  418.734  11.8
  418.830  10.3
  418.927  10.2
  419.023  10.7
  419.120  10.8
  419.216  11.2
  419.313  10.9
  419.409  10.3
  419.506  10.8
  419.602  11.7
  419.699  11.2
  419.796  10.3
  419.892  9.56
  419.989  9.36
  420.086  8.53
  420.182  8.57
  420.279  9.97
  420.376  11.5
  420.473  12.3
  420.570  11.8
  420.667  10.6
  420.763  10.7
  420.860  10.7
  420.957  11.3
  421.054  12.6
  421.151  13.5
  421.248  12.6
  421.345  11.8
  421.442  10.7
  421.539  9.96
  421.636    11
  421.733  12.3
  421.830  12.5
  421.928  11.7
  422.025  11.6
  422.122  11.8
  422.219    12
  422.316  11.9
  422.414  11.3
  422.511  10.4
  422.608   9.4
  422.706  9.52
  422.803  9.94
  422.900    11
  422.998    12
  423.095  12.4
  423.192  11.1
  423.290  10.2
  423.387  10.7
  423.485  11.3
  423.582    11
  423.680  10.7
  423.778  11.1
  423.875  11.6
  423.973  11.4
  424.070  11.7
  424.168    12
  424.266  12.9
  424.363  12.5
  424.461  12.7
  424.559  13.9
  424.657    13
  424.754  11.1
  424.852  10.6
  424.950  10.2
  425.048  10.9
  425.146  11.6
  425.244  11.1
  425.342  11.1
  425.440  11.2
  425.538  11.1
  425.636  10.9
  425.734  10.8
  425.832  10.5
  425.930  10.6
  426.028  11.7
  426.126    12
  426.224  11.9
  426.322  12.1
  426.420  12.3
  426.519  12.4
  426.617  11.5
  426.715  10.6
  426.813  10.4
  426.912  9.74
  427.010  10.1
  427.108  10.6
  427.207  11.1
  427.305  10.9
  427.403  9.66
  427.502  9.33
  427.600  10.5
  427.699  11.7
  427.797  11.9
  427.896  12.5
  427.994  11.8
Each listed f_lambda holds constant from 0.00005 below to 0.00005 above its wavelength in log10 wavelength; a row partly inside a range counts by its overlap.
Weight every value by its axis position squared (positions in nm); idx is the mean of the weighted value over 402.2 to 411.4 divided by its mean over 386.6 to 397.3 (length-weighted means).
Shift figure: 1.42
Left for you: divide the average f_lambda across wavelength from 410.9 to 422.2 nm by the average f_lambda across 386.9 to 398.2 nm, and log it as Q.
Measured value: 1.3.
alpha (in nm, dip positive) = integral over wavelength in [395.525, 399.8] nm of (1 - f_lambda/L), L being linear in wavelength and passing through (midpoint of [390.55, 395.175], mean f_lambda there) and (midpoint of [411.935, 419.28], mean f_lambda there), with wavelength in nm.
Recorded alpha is 0.51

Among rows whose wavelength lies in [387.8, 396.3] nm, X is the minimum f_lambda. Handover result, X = 4.31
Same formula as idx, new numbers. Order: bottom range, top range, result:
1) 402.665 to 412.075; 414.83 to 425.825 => 1.08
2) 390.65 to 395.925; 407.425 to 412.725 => 1.31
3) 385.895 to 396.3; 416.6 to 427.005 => 1.51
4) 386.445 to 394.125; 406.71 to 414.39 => 1.40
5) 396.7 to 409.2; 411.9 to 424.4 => 1.13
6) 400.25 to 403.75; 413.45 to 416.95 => 1.08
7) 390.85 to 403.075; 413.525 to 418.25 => 1.31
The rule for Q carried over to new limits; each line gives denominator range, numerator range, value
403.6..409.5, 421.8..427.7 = 1.00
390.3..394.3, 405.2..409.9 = 1.32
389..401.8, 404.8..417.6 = 1.25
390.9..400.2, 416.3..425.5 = 1.29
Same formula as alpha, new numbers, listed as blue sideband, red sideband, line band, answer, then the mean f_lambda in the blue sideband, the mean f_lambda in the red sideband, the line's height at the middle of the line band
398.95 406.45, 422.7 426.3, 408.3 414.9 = 0.311 nm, 11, 11.4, 11.2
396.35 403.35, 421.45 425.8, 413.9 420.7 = 0.068 nm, 9.57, 11.3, 10.9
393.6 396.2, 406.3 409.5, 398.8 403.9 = -0.361 nm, 8.85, 10.9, 9.85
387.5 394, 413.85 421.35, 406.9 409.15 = -0.216 nm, 8.2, 10.9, 9.91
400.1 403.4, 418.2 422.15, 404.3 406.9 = -0.182 nm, 10.9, 10.9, 10.9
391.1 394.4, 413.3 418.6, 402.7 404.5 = -0.280 nm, 8.49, 10.8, 9.56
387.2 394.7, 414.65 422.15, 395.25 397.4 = 0.446 nm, 8.34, 10.9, 8.84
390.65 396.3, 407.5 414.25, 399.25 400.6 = -0.189 nm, 8.66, 10.6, 9.39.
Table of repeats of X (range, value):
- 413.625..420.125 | 8.53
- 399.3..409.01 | 8.83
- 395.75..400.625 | 4.13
